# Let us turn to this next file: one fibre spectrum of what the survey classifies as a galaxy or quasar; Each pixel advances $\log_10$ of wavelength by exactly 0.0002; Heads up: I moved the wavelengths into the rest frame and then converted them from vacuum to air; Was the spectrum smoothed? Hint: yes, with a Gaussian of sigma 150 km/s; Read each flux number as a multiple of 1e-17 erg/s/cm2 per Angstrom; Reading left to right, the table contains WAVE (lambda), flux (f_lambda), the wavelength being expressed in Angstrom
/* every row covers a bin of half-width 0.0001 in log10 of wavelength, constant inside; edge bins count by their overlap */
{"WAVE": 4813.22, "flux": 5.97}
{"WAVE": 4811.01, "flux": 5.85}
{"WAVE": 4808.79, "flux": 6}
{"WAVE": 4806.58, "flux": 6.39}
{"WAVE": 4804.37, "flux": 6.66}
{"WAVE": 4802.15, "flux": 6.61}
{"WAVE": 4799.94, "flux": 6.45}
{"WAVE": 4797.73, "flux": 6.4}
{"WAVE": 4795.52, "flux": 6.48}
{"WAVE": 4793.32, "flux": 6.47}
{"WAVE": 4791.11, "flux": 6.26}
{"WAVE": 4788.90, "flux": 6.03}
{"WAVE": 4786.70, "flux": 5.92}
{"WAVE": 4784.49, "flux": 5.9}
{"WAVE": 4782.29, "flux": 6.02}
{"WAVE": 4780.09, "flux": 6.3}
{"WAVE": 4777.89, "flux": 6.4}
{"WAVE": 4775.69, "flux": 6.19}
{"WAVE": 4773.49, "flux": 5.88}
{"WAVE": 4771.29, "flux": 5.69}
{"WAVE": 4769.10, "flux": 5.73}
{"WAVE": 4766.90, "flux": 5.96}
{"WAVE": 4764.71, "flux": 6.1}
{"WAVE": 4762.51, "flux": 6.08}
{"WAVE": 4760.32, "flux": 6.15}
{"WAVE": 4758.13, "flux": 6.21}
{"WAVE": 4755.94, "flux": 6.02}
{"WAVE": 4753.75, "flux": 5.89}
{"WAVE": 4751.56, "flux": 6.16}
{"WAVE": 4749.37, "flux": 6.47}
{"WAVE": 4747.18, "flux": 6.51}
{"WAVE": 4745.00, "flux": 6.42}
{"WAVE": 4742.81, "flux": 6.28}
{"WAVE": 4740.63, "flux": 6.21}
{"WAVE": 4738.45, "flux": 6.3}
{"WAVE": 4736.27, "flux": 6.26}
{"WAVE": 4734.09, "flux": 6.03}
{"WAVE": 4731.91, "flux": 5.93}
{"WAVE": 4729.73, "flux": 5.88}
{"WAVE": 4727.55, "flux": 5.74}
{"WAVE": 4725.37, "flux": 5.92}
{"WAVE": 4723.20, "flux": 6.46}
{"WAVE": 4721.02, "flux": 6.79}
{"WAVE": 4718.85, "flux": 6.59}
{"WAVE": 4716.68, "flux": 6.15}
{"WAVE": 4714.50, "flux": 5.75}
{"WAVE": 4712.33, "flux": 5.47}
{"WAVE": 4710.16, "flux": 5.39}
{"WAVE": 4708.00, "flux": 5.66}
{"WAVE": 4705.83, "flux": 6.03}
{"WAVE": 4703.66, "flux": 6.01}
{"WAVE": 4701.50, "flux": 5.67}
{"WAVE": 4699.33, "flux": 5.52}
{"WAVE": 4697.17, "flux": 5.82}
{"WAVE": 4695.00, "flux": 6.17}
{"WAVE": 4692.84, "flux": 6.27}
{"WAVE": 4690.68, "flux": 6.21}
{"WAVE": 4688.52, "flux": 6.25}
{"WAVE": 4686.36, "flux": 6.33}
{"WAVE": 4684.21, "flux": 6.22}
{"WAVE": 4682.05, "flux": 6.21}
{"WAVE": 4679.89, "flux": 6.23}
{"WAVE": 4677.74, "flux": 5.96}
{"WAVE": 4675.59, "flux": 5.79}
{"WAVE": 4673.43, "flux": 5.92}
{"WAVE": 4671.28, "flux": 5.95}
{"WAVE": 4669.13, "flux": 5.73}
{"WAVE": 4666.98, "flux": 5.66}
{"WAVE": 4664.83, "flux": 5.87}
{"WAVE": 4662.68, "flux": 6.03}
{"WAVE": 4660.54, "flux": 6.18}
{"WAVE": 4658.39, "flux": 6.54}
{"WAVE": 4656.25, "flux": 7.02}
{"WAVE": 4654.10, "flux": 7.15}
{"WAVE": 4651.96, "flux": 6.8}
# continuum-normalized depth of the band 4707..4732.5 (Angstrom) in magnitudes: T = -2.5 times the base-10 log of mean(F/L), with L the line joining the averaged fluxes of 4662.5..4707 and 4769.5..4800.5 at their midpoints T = 0.013 mag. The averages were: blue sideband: 5.99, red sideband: 6.16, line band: 5.98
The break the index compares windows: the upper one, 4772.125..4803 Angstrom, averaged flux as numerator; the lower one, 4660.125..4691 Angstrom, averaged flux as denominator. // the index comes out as 1.03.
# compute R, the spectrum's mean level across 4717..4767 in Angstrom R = 6.19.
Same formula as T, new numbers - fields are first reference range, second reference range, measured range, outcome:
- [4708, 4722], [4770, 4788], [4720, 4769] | -0.03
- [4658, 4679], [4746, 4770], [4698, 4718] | 0.05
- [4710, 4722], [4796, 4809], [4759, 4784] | 0.05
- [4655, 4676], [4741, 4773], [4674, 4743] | 0.01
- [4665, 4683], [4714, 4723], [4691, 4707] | 0.04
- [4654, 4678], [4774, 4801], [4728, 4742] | 0.02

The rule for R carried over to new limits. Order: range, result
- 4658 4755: 6.06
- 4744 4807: 6.2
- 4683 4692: 6.25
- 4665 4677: 5.82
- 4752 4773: 5.98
